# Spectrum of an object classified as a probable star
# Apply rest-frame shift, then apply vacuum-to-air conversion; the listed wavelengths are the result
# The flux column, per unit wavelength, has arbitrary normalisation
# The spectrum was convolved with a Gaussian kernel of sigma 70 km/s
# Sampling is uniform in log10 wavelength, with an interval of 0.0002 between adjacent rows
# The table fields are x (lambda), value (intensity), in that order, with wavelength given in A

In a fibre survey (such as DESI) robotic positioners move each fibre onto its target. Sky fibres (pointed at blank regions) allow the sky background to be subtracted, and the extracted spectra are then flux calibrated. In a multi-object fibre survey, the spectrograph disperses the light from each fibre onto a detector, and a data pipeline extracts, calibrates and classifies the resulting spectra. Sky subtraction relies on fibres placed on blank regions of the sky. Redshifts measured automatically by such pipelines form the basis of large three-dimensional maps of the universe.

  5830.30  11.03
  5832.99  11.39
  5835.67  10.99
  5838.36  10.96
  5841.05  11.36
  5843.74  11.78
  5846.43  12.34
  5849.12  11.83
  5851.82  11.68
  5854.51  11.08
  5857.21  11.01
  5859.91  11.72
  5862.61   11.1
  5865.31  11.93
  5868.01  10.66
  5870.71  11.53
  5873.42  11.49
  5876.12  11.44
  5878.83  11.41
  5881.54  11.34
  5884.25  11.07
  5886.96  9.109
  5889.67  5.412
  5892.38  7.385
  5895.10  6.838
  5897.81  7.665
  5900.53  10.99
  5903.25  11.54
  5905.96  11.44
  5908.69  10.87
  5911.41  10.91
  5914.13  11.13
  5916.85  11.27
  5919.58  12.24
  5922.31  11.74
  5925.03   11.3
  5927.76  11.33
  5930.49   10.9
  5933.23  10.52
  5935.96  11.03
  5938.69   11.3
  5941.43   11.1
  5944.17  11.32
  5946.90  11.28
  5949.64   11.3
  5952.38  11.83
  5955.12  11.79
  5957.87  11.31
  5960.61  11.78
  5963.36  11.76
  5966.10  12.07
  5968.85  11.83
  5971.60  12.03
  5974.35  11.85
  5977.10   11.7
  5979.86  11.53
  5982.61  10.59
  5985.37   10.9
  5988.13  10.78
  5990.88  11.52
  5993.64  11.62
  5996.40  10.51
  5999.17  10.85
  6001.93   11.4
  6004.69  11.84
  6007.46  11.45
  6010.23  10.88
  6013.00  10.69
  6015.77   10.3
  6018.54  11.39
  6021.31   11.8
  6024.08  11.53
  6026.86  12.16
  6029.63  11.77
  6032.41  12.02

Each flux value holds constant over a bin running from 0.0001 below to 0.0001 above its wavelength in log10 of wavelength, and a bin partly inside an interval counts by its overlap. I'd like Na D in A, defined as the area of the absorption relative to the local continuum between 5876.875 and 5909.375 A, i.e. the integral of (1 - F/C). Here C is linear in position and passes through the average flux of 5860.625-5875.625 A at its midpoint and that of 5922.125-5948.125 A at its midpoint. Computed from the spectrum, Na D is 4.9 A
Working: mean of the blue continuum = 11.4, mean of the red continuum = 11.2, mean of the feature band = 9.59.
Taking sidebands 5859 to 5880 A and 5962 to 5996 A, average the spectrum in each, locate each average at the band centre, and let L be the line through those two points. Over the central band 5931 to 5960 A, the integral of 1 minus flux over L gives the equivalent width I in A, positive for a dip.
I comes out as 0.5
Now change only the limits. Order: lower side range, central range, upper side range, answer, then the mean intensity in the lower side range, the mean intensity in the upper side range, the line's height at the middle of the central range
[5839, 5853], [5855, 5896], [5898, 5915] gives 3.90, 11.8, 10.9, 11.3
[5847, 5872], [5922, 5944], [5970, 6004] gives 0.41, 11.4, 11.3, 11.3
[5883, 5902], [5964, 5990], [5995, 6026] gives -2.83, 8.36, 11.2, 10.4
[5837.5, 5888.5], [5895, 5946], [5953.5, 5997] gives 2.14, 11.3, 11.5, 11.4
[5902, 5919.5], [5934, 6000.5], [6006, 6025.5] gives -1.11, 11.3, 11.1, 11.2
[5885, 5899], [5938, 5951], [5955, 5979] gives -0.97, 7.44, 11.8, 10.5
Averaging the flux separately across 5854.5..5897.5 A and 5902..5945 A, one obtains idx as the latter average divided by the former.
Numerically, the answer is 1.1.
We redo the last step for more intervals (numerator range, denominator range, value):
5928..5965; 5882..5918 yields 1.17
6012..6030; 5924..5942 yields 1.03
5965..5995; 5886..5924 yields 1.16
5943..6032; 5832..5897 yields 1.07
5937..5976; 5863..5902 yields 1.17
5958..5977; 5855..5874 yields 1.05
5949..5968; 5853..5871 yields 1.04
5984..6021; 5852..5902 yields 1.09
